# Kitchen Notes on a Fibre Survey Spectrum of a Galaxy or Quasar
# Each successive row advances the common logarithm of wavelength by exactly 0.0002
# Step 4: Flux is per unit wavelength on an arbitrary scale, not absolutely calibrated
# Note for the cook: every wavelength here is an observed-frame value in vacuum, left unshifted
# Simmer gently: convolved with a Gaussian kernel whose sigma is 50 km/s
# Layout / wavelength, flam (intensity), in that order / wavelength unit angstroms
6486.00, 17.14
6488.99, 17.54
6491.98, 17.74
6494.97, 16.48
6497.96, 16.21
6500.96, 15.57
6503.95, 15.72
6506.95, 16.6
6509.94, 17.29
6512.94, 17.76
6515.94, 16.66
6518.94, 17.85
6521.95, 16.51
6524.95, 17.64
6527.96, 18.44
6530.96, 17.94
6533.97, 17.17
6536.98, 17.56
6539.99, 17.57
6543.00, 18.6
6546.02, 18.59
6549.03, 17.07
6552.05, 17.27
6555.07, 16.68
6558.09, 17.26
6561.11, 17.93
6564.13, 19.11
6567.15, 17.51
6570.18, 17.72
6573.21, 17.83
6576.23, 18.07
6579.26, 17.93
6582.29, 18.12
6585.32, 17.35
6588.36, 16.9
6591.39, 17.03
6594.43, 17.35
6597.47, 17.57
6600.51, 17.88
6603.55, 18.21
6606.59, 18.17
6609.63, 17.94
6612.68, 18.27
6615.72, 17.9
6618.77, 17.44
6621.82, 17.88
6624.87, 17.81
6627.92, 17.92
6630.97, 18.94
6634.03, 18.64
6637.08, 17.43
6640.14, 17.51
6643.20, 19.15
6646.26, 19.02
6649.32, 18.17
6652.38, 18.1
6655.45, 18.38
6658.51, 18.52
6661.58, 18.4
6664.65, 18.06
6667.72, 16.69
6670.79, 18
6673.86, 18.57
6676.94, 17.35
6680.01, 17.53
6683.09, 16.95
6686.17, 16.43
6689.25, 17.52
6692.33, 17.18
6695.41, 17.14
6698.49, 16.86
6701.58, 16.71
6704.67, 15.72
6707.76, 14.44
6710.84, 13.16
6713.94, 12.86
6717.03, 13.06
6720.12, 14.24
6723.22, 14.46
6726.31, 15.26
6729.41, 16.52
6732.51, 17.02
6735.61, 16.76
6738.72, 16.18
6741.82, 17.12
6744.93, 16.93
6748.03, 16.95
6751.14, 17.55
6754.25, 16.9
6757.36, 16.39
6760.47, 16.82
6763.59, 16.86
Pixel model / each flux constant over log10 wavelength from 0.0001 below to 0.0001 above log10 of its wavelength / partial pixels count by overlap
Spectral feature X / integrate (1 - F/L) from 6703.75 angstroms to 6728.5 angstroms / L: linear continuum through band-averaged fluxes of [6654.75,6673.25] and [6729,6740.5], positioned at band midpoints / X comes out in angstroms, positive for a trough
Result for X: 4.12 angstroms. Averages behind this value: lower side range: 18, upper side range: 16.6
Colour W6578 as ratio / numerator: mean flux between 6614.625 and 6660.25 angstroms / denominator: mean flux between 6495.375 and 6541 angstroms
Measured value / 1.1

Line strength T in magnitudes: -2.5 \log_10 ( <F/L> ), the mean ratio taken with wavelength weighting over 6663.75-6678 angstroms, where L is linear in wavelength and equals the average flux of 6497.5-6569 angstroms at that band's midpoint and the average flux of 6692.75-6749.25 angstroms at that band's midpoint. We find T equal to -0.10 mag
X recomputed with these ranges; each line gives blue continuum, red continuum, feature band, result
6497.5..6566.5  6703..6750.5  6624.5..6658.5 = -4.24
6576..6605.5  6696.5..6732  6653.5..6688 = -3.97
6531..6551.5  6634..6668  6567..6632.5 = 0.65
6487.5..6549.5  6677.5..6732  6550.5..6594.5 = -2.09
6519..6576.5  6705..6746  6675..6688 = -1.05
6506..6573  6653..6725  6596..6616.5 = -1.09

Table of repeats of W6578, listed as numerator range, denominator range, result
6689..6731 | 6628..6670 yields 0.84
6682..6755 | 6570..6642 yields 0.90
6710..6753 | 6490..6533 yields 0.92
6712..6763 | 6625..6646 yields 0.87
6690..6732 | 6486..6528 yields 0.90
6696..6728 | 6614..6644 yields 0.82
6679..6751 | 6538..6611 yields 0.90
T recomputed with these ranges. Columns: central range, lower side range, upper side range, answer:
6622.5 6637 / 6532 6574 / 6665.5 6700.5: -0.046 mag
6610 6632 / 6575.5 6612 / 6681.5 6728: -0.052 mag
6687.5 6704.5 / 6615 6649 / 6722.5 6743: -0.001 mag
